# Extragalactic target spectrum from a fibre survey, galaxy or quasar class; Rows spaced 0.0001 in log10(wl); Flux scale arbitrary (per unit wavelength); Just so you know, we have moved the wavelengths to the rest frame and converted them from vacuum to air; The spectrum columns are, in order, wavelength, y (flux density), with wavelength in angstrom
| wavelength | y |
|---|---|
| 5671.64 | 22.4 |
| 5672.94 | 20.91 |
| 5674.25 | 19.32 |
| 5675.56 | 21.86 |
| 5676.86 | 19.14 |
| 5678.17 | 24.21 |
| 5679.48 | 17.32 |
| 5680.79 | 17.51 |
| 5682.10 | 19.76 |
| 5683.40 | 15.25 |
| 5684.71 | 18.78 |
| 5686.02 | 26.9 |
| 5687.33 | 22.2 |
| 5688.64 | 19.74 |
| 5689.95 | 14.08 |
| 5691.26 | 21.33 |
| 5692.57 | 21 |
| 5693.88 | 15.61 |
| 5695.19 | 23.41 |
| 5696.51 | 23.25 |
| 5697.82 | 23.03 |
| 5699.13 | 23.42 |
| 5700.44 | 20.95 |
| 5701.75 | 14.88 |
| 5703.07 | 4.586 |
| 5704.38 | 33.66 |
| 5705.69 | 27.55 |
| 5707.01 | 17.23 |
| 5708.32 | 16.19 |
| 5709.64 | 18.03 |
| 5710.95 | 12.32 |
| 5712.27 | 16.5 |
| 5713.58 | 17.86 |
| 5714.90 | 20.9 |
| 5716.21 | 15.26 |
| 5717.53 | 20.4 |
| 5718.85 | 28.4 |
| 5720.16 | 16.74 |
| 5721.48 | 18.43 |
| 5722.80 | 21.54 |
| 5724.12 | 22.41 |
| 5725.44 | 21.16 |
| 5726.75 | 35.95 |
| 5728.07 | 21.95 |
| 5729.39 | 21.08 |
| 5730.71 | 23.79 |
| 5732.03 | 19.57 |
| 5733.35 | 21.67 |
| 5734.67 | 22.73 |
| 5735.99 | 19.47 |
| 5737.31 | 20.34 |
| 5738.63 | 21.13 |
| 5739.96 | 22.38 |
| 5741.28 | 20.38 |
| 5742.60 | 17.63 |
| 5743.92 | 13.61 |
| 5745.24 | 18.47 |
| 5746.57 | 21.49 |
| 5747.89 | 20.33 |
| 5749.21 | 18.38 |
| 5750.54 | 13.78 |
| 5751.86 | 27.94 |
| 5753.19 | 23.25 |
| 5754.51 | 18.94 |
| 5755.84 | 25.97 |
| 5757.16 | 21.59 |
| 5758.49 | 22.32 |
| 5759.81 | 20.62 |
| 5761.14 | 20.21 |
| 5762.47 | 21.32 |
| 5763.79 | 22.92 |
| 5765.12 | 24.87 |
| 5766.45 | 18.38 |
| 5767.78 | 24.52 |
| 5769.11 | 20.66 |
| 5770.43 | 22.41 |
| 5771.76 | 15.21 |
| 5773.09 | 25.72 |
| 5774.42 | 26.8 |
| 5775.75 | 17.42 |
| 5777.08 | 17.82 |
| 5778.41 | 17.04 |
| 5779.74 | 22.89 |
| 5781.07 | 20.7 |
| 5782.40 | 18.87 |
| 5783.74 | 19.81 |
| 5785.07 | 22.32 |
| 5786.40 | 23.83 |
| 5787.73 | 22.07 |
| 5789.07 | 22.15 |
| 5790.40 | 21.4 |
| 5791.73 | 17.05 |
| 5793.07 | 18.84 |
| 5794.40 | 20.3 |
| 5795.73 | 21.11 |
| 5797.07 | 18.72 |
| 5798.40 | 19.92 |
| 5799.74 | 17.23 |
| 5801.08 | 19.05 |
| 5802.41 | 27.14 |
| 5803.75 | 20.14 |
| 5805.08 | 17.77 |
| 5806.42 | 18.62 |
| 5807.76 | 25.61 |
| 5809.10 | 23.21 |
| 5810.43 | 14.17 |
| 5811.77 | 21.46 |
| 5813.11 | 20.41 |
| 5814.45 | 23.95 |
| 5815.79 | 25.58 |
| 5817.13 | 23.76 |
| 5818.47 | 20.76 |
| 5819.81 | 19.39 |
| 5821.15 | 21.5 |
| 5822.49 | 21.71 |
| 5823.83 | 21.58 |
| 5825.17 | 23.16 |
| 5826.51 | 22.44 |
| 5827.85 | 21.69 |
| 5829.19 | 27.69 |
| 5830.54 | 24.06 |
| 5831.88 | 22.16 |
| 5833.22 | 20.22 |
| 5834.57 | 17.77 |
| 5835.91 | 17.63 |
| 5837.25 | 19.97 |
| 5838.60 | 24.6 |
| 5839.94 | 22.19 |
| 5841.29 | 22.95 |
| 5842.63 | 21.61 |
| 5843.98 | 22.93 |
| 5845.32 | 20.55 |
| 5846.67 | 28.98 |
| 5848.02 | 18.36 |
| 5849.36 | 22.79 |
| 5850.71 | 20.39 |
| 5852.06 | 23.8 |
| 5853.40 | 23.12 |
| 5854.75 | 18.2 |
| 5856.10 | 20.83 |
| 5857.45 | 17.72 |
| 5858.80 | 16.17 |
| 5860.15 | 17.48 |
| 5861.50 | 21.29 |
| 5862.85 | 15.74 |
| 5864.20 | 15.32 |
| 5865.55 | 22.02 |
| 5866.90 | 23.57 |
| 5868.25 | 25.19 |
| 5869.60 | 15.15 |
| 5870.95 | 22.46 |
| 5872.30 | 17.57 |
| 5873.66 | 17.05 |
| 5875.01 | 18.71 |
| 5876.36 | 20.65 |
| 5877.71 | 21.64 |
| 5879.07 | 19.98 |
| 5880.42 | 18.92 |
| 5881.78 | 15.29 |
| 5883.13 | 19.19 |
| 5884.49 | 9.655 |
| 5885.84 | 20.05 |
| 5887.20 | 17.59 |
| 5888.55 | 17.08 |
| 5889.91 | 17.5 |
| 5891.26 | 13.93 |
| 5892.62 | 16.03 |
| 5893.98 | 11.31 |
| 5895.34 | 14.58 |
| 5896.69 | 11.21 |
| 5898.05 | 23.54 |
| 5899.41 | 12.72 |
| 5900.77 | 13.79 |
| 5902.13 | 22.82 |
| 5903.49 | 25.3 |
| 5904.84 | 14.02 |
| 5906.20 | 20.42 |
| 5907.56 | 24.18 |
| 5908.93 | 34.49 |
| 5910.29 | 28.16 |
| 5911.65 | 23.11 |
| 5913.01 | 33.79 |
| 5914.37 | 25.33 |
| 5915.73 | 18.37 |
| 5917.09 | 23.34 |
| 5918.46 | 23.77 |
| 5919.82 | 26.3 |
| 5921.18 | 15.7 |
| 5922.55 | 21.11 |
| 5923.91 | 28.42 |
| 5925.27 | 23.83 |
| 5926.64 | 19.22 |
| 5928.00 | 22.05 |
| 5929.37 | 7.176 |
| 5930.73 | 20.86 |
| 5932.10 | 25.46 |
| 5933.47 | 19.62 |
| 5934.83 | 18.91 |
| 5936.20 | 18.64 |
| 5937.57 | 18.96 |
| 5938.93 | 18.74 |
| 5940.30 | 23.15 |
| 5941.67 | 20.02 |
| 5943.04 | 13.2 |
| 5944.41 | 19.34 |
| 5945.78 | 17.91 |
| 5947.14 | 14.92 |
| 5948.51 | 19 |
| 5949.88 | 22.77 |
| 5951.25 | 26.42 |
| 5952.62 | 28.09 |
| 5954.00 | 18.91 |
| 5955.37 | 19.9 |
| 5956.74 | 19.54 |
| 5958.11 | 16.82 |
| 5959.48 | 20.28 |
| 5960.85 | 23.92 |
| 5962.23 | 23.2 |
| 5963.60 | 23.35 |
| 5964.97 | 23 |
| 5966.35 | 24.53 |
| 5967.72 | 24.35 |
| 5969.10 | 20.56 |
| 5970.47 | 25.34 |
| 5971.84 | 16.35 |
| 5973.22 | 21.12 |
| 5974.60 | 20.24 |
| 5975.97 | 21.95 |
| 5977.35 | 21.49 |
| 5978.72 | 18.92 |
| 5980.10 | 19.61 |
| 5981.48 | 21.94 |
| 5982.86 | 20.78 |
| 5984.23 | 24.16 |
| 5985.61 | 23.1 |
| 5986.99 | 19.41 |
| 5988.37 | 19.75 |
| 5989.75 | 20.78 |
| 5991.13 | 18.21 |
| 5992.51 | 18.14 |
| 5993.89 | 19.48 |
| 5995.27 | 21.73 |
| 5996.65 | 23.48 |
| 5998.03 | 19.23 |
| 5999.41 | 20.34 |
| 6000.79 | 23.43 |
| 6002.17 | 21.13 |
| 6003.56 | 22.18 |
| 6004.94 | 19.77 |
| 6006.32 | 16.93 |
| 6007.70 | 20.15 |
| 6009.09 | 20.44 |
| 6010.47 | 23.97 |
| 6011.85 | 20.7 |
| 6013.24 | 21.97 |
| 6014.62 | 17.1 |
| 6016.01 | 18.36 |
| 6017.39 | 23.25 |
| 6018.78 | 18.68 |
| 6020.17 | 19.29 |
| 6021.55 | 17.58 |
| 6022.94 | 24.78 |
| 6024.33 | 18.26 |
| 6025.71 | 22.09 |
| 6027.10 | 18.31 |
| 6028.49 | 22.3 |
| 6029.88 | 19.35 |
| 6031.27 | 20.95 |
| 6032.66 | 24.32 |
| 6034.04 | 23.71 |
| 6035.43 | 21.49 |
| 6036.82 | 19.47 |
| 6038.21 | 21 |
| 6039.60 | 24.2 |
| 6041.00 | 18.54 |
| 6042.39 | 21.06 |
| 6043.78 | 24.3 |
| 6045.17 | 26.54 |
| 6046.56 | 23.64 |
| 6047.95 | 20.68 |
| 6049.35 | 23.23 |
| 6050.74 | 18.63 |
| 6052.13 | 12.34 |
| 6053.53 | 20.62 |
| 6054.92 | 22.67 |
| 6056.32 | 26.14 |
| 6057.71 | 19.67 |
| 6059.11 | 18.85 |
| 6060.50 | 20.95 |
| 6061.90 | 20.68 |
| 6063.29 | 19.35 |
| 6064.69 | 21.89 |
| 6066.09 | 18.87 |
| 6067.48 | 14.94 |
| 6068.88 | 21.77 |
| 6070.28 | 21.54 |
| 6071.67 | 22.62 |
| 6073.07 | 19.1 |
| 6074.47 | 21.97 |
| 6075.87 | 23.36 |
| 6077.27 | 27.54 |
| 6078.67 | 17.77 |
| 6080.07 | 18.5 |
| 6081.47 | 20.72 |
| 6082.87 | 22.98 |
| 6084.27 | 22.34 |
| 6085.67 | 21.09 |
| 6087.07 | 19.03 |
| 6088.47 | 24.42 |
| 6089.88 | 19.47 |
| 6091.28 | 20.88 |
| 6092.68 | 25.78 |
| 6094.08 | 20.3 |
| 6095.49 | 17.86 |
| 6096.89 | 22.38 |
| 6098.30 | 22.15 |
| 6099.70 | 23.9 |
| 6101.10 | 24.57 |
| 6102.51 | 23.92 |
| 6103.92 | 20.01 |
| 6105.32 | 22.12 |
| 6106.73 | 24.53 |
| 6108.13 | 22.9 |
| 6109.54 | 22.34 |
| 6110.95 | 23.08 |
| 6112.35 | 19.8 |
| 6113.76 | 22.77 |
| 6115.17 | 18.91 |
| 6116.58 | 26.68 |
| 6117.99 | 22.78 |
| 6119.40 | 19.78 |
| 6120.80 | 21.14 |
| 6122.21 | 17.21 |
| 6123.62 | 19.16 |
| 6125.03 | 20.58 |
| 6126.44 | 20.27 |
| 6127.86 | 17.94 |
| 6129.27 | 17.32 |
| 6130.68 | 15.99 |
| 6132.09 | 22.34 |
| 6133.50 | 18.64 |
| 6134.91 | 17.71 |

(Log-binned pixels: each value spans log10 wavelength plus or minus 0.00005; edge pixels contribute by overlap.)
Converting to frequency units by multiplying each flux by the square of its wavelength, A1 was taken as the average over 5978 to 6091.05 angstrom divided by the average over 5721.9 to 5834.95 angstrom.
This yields 1.07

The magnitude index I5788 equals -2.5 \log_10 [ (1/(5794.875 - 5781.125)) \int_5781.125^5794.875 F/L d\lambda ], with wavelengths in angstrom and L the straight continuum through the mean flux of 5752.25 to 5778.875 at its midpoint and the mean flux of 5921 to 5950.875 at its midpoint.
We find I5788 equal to 0.03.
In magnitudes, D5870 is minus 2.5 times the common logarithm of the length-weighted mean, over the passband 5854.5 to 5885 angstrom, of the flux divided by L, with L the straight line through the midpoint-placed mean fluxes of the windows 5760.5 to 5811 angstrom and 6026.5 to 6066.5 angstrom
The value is 0.12 mag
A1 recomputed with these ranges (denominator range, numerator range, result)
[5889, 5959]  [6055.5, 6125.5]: 1.11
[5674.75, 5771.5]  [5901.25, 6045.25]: 1.13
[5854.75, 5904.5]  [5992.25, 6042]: 1.21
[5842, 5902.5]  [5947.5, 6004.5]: 1.18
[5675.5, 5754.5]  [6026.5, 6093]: 1.18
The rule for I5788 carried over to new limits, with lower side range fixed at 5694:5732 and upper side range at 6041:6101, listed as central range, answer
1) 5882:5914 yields 0.09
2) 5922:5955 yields 0.04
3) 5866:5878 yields 0.04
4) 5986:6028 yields 0.04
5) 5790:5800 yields 0.08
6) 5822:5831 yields -0.12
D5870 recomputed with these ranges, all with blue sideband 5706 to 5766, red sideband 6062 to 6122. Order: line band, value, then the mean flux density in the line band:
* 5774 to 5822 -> 0.002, 20.8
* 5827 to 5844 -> -0.052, 21.9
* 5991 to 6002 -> 0.034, 20.7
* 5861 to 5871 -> 0.056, 19.9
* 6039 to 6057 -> -0.013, 21.7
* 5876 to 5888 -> 0.167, 18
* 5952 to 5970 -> -0.041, 22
